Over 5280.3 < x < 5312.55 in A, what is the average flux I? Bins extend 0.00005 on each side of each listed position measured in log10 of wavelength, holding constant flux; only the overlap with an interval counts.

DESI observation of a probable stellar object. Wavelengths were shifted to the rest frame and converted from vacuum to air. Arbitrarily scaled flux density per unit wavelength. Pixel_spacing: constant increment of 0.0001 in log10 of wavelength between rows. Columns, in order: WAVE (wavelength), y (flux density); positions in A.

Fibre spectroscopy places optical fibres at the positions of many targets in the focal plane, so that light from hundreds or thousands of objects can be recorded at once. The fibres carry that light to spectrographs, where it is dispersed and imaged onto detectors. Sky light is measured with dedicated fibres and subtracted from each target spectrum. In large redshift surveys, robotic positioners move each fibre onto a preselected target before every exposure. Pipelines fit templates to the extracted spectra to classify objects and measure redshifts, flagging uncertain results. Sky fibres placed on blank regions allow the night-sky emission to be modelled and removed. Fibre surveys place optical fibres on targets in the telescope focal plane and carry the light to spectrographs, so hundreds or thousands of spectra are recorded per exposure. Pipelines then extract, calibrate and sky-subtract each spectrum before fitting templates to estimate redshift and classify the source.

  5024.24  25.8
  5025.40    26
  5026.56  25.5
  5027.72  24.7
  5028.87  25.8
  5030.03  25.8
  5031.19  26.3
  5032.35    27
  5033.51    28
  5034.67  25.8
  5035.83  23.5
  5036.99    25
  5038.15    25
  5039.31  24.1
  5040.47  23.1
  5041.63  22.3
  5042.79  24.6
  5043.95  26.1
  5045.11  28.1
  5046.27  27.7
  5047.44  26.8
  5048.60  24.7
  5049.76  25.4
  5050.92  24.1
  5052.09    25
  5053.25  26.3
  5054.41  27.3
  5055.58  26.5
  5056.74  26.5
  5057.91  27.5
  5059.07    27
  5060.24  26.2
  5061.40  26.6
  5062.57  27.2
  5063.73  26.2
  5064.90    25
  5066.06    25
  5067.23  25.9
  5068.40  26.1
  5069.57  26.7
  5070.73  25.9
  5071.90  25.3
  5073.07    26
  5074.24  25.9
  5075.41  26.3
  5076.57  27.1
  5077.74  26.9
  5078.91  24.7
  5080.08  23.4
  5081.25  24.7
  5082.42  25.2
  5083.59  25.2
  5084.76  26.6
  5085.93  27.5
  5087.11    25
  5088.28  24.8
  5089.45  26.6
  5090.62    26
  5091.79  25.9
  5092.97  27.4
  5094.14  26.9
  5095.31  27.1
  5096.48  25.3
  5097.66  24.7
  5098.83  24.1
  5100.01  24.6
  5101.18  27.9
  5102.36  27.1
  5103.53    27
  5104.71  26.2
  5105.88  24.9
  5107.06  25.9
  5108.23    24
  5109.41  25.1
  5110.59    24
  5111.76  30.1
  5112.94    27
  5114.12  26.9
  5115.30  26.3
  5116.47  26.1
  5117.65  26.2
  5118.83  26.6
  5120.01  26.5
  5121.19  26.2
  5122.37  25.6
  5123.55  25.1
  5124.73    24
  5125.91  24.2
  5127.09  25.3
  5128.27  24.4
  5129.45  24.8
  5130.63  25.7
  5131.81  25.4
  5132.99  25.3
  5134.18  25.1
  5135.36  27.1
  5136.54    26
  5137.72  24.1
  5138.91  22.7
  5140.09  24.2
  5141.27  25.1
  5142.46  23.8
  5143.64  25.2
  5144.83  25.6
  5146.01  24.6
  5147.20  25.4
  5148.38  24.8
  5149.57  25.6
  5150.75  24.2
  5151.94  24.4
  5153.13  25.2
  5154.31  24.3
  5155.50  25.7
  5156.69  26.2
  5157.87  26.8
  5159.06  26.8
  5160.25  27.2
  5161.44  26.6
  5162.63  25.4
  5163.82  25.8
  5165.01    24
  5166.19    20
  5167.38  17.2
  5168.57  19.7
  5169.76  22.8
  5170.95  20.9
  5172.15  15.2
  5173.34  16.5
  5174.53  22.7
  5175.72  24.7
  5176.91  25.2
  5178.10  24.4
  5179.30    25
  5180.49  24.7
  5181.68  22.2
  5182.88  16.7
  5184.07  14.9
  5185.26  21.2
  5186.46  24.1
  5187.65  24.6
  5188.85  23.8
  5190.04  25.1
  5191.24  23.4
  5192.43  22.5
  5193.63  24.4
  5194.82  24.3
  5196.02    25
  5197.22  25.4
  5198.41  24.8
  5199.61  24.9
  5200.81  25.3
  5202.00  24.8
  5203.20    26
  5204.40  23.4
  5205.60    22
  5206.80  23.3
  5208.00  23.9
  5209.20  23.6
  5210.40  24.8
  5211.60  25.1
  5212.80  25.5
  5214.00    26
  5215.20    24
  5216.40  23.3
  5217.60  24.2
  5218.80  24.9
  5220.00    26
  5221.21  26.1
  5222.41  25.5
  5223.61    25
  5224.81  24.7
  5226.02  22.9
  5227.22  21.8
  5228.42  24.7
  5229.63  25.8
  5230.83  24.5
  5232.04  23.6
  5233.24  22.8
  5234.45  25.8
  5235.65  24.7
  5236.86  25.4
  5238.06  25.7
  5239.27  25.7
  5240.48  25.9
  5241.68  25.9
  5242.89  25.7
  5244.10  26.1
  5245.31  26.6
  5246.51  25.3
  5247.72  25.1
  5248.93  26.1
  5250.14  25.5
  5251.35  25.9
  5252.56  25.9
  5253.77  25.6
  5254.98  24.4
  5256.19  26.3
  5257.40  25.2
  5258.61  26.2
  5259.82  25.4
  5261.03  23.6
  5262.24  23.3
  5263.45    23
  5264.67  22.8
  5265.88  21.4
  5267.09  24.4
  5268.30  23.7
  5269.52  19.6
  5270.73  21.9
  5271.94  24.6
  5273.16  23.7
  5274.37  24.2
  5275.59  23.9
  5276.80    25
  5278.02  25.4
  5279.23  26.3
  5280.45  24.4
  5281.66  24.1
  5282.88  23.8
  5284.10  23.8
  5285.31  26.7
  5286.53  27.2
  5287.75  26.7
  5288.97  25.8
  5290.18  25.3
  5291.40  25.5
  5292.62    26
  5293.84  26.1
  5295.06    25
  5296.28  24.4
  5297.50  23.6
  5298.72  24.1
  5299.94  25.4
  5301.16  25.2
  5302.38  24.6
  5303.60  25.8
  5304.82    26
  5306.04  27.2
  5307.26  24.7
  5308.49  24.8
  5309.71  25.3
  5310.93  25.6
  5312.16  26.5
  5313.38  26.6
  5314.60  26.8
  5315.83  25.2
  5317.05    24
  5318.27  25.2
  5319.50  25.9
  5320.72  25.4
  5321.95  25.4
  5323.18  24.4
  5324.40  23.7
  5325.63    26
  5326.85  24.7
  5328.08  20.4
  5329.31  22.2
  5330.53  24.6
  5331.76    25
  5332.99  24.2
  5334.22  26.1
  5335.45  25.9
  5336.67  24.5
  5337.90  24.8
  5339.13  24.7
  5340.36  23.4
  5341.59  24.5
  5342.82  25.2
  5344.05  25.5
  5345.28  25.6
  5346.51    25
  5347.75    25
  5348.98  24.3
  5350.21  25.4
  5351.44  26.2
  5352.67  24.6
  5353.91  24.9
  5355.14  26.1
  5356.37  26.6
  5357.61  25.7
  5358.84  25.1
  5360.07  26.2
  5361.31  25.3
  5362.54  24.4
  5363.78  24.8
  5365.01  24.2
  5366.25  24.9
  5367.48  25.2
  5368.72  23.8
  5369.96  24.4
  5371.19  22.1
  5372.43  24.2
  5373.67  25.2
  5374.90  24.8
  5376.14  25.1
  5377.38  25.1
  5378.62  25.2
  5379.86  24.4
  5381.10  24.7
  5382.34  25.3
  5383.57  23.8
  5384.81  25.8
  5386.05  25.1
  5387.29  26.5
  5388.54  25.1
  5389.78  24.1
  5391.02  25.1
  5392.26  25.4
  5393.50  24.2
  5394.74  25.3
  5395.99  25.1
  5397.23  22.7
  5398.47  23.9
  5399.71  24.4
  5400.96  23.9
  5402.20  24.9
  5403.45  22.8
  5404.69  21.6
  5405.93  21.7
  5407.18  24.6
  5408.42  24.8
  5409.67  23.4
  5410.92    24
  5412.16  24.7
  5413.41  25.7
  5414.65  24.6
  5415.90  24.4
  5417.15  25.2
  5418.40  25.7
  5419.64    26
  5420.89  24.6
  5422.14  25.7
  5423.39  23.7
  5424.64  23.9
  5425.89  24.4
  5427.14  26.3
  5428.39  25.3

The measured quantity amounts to 25.3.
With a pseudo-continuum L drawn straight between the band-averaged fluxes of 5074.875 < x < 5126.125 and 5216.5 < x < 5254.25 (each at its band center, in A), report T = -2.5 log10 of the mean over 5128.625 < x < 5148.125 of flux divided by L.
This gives 0.03 mag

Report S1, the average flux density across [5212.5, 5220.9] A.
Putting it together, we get 24.9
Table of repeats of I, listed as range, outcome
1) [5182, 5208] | 23.3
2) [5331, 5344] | 24.9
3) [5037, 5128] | 25.8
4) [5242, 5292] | 24.8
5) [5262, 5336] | 24.7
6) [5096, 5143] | 25.5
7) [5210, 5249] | 25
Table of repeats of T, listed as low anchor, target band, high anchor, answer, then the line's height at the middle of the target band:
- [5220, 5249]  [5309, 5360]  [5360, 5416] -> -0.02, 24.7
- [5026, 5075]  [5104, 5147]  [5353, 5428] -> 0.01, 25.6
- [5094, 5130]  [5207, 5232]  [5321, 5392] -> 0.03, 25.4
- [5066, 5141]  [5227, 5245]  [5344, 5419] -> 0.01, 25.2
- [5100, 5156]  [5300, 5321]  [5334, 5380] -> -0.02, 25.1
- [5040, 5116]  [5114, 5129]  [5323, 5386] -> 0.01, 25.8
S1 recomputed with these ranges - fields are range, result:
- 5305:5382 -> 25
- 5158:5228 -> 23.5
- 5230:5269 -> 24.9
